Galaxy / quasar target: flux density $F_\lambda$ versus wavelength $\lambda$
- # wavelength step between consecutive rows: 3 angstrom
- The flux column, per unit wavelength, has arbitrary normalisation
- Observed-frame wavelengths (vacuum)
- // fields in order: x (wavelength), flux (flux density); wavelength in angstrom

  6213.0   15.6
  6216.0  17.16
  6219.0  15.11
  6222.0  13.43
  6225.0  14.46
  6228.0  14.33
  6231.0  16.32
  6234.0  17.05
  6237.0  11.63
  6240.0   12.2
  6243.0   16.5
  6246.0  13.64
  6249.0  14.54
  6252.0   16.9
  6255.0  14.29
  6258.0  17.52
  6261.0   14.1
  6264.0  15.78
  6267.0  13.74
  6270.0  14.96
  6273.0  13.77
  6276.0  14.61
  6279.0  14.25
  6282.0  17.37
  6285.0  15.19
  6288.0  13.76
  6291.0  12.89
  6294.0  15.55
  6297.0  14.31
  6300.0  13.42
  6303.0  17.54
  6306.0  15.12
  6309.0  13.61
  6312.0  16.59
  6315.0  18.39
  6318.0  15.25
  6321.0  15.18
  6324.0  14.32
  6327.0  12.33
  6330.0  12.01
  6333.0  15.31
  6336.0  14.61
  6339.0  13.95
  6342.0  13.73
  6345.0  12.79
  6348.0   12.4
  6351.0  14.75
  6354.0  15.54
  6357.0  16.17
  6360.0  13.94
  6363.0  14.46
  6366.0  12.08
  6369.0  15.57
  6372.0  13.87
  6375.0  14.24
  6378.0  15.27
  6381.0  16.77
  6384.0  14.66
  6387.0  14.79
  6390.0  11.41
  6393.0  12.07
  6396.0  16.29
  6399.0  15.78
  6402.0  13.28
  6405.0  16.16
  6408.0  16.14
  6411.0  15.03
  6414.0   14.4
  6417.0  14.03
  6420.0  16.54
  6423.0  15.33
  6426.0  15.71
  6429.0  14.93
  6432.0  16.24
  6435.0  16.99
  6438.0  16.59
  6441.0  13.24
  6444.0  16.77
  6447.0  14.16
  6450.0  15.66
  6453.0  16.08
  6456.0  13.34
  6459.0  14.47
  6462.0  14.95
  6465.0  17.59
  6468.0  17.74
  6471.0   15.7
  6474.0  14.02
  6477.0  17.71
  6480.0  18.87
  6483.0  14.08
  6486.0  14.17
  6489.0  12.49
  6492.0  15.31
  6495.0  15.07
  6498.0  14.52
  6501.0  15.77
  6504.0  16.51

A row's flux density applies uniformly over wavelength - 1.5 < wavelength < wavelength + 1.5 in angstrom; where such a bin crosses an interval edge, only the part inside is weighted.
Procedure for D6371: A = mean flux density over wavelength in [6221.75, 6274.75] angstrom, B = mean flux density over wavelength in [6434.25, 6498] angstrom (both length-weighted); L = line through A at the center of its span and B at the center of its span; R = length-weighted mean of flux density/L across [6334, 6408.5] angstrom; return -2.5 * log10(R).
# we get 0.054 mag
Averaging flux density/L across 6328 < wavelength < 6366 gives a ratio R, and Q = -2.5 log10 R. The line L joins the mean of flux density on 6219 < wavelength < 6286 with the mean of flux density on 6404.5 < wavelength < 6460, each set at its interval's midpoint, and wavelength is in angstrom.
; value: 0.08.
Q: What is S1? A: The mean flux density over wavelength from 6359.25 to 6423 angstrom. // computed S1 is 14.6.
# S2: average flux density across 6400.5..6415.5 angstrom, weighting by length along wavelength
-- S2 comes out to 15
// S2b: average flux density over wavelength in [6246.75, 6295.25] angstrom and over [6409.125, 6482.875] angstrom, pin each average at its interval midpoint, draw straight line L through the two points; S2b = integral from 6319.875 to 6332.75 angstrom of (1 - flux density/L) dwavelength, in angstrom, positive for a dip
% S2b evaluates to 1.3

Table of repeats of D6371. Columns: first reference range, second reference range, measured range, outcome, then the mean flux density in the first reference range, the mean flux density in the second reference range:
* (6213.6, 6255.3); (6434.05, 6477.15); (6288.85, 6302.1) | 0.06 mag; 14.9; 15.6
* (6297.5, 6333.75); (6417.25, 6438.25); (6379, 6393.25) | 0.10 mag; 14.9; 15.9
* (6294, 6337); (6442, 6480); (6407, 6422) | 0.02 mag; 14.9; 15.8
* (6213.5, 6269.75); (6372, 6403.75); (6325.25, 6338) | 0.08 mag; 14.9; 14.4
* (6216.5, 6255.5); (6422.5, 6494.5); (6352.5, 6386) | 0.03 mag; 14.7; 15.5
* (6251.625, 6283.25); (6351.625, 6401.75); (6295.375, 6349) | 0.02 mag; 15.1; 14.5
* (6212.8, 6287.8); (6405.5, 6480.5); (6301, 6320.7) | -0.06 mag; 14.9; 15.7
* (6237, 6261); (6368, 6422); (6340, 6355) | 0.08 mag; 14.8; 14.8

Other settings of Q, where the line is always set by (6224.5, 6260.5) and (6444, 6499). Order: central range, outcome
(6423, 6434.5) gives -0.029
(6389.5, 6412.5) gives 0.043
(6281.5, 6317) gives -0.015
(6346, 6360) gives 0.043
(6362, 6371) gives 0.087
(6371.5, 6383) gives 0.005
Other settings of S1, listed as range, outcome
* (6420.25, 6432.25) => 15.6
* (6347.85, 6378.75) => 14.5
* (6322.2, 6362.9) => 14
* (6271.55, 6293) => 14.6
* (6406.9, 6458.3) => 15.3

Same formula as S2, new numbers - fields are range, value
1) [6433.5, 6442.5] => 15.6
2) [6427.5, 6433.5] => 15.6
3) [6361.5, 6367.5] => 13.3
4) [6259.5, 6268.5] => 14.5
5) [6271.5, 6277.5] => 14.2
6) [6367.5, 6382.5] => 15.1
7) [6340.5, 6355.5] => 13.8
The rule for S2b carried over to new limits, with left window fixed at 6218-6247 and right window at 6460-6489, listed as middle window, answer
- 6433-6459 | 0.6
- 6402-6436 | 0.2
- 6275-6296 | 0.0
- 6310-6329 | -0.3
